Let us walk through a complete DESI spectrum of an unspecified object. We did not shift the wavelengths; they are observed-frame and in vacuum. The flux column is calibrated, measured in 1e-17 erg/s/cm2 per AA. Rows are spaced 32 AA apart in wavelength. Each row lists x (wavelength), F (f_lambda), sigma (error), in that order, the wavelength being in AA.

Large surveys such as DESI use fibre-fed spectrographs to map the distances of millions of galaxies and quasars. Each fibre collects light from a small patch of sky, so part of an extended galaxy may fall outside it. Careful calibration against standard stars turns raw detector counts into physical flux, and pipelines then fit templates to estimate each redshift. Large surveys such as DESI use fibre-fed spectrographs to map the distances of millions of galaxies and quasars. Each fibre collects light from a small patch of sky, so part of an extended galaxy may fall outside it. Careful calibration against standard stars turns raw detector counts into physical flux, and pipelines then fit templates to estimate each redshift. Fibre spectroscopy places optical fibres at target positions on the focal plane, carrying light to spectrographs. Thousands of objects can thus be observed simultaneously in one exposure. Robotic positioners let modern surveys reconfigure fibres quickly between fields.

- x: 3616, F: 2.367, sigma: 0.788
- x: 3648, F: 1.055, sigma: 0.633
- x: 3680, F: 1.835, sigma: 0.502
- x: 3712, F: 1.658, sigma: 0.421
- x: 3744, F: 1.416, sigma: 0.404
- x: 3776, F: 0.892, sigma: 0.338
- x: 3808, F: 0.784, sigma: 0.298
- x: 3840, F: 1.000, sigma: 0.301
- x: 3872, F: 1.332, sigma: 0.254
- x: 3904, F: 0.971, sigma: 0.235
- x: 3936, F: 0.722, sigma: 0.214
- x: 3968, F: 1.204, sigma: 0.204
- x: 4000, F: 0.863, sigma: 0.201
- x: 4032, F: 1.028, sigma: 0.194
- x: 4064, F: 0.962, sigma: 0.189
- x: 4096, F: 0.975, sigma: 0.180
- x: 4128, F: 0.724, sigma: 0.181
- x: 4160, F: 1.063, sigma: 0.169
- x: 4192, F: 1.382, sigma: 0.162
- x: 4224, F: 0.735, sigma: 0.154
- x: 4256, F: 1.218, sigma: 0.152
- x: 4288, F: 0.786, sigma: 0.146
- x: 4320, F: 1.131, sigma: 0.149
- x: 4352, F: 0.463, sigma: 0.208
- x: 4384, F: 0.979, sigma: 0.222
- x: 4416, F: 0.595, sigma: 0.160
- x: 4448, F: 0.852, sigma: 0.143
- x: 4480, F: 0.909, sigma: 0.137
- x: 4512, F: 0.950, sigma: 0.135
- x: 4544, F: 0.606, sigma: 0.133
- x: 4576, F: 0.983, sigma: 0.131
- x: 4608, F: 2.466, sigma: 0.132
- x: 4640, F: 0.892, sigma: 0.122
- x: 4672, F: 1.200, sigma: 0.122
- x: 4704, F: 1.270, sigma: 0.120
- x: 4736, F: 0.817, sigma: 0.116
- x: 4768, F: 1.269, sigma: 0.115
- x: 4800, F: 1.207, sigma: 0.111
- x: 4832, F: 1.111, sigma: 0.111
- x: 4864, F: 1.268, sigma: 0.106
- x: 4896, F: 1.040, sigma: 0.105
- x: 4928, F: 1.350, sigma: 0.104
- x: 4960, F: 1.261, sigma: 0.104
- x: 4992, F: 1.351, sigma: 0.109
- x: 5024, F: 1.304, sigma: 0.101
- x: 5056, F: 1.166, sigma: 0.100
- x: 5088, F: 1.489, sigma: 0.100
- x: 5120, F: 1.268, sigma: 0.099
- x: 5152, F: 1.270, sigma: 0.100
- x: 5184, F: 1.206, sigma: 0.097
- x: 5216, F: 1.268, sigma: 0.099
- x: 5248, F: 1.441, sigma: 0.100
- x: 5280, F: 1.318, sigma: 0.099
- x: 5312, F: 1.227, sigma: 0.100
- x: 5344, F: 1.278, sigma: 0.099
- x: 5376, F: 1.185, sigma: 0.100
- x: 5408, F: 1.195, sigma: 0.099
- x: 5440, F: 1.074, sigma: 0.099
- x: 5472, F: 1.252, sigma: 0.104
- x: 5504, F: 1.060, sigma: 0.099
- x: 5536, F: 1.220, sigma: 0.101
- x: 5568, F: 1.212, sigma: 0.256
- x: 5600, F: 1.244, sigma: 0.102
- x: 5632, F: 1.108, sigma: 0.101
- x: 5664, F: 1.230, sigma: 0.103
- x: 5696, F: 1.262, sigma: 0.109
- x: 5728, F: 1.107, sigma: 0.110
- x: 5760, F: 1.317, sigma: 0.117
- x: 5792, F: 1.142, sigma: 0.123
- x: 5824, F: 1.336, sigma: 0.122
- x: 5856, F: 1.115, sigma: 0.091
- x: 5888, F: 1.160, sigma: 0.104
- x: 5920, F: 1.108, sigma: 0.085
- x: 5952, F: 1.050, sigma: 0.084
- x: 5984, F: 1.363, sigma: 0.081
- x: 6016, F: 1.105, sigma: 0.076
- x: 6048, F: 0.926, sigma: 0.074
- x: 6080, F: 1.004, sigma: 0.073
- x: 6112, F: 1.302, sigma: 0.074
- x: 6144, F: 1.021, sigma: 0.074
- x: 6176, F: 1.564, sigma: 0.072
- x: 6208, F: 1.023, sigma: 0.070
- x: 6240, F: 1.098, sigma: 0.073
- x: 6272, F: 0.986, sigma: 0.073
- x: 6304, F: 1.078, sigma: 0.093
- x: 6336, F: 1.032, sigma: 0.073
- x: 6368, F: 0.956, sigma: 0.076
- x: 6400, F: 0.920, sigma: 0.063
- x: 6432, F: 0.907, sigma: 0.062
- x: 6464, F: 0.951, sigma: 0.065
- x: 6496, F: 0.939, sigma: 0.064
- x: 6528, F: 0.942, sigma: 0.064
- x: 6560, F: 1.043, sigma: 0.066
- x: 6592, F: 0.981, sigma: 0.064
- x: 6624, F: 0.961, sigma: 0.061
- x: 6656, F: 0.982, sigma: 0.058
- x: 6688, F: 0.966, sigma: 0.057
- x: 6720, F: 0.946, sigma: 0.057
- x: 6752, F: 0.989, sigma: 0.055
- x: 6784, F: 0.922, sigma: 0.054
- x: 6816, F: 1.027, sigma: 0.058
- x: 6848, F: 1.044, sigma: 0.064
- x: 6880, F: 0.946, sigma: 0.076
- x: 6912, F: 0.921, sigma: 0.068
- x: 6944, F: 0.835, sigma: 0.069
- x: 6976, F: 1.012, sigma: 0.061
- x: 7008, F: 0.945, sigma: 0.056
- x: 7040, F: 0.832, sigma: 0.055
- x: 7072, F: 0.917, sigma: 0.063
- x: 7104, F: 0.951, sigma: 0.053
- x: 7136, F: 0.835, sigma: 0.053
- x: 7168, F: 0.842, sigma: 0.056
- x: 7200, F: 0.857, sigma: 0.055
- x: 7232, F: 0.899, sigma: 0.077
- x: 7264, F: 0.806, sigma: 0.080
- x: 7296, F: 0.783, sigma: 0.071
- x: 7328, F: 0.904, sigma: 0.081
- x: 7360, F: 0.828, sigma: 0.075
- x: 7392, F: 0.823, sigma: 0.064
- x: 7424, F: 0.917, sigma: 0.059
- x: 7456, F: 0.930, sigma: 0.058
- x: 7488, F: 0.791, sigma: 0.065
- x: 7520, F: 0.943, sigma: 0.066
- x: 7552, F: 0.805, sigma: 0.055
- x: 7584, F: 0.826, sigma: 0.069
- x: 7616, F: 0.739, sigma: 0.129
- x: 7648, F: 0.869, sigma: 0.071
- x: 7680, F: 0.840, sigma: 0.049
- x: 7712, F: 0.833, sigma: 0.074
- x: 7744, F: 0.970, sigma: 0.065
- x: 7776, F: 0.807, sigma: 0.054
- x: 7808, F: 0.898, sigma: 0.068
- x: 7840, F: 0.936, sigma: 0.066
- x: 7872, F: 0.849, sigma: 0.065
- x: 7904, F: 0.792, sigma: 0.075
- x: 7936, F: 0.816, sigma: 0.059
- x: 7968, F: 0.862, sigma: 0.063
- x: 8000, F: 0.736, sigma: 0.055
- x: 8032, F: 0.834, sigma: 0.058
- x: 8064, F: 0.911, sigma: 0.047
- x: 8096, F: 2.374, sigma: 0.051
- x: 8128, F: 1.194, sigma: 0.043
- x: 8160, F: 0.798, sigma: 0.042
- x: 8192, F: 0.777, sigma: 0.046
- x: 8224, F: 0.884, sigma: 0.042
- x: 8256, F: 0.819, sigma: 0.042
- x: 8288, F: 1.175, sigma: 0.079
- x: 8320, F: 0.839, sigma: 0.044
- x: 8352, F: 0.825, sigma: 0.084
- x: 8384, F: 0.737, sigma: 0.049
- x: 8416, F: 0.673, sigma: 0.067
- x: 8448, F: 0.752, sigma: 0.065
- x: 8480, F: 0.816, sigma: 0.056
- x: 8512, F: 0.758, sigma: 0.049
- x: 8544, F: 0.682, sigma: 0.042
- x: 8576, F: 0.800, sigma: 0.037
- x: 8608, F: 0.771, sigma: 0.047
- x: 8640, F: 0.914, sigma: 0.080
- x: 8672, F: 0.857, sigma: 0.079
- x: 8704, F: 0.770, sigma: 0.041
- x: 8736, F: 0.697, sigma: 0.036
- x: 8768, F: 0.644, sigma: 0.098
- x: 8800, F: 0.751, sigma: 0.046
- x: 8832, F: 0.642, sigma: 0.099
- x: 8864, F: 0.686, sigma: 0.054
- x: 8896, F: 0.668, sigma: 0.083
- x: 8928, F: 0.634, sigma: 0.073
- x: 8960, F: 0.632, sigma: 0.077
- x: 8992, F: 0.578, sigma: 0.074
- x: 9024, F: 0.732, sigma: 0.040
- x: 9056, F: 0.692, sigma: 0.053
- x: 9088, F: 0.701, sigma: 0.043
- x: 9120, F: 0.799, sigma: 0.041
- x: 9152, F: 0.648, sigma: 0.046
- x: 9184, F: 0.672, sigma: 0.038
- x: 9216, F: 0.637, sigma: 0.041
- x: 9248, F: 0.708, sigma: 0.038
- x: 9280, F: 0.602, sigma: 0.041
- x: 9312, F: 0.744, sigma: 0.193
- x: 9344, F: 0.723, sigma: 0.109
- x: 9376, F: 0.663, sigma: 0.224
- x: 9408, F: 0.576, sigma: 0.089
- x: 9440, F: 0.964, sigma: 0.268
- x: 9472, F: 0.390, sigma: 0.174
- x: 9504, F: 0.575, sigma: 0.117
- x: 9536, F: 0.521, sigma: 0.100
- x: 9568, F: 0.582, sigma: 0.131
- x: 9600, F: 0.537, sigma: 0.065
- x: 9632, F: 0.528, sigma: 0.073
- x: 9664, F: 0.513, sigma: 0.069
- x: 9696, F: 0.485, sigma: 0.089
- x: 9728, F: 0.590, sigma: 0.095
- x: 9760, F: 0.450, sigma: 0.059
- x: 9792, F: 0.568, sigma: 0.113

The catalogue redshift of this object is 0.23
